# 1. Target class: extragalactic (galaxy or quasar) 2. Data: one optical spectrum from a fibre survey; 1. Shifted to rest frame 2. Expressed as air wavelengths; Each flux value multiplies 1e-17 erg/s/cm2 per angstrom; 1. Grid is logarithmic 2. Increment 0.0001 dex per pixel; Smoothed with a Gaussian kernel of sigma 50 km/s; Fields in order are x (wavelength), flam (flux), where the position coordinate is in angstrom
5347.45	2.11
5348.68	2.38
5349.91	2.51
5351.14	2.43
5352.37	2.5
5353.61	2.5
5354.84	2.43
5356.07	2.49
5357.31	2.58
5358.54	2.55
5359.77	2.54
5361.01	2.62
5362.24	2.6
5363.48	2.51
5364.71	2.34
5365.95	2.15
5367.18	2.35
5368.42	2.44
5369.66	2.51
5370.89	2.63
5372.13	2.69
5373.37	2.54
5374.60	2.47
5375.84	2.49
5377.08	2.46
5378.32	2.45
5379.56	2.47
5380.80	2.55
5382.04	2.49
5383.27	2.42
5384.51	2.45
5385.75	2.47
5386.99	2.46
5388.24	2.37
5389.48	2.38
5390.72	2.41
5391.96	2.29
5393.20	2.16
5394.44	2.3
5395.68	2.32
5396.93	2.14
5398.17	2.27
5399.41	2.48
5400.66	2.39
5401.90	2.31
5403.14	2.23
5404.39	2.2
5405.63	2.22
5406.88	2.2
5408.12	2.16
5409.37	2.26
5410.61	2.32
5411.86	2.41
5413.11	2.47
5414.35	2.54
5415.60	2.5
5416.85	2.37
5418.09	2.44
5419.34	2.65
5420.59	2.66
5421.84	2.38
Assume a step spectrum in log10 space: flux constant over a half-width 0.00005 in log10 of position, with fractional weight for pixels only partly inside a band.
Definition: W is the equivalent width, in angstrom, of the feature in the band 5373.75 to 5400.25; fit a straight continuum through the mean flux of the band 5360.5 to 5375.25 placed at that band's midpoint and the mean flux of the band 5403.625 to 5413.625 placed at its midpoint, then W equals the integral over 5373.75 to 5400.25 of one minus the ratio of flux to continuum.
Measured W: -0.1 angstrom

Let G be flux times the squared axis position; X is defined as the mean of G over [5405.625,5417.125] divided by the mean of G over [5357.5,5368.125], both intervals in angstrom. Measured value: 0.97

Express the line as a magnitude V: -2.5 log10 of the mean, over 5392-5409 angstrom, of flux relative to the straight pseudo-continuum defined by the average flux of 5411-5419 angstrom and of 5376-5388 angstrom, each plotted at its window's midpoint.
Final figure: 0.092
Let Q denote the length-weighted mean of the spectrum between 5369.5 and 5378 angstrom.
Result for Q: 2.54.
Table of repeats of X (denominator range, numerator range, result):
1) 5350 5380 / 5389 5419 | 0.95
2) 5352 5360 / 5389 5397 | 0.93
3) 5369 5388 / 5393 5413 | 0.92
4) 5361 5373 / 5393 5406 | 0.93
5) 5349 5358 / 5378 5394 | 0.98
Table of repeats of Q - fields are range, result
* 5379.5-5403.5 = 2.37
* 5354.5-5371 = 2.48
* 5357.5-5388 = 2.49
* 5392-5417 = 2.31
